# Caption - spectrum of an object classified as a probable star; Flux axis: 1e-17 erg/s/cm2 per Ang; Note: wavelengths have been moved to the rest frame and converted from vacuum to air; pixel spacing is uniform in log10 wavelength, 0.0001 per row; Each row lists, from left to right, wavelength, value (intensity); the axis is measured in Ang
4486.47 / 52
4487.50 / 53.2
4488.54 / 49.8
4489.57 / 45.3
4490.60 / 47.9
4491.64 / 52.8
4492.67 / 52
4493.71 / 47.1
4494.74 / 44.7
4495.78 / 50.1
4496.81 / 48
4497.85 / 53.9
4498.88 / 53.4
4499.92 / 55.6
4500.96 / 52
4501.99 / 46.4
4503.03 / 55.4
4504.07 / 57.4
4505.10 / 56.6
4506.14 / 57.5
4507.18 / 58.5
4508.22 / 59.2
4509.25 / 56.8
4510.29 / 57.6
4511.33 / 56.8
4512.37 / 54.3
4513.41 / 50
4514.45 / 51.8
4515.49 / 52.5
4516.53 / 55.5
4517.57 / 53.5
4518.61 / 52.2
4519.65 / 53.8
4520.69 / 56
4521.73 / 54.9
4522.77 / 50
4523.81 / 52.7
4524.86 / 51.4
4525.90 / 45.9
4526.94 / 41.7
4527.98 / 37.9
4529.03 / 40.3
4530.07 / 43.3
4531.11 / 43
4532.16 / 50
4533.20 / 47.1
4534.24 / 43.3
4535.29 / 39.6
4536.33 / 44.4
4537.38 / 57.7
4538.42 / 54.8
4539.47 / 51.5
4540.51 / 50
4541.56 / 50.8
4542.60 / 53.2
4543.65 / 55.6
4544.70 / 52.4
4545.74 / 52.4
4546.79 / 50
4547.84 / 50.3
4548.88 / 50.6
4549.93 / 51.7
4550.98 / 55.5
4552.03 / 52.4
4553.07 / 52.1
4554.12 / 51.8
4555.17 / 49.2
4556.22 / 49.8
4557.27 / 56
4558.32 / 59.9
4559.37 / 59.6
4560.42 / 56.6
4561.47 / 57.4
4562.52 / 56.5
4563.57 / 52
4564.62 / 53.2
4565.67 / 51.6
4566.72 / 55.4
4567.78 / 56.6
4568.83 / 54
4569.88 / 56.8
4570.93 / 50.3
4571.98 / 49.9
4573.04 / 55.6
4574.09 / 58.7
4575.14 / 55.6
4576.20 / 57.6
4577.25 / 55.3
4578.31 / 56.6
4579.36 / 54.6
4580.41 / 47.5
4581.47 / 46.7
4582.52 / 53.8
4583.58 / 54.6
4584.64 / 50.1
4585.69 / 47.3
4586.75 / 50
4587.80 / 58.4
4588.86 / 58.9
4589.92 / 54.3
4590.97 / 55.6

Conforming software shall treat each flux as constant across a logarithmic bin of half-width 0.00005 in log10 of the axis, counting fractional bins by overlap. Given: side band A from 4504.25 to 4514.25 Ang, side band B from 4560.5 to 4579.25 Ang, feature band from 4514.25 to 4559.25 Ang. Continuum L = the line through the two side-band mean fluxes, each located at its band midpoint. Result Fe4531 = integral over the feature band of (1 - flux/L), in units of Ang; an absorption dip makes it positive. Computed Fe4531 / 4.16 Ang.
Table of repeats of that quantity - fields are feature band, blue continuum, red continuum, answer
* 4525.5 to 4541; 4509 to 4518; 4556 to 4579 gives 2.44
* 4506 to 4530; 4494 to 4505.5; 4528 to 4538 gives -1.80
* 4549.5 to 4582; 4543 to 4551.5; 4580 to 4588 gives -1.61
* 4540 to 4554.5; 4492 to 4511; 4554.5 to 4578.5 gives 0.65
